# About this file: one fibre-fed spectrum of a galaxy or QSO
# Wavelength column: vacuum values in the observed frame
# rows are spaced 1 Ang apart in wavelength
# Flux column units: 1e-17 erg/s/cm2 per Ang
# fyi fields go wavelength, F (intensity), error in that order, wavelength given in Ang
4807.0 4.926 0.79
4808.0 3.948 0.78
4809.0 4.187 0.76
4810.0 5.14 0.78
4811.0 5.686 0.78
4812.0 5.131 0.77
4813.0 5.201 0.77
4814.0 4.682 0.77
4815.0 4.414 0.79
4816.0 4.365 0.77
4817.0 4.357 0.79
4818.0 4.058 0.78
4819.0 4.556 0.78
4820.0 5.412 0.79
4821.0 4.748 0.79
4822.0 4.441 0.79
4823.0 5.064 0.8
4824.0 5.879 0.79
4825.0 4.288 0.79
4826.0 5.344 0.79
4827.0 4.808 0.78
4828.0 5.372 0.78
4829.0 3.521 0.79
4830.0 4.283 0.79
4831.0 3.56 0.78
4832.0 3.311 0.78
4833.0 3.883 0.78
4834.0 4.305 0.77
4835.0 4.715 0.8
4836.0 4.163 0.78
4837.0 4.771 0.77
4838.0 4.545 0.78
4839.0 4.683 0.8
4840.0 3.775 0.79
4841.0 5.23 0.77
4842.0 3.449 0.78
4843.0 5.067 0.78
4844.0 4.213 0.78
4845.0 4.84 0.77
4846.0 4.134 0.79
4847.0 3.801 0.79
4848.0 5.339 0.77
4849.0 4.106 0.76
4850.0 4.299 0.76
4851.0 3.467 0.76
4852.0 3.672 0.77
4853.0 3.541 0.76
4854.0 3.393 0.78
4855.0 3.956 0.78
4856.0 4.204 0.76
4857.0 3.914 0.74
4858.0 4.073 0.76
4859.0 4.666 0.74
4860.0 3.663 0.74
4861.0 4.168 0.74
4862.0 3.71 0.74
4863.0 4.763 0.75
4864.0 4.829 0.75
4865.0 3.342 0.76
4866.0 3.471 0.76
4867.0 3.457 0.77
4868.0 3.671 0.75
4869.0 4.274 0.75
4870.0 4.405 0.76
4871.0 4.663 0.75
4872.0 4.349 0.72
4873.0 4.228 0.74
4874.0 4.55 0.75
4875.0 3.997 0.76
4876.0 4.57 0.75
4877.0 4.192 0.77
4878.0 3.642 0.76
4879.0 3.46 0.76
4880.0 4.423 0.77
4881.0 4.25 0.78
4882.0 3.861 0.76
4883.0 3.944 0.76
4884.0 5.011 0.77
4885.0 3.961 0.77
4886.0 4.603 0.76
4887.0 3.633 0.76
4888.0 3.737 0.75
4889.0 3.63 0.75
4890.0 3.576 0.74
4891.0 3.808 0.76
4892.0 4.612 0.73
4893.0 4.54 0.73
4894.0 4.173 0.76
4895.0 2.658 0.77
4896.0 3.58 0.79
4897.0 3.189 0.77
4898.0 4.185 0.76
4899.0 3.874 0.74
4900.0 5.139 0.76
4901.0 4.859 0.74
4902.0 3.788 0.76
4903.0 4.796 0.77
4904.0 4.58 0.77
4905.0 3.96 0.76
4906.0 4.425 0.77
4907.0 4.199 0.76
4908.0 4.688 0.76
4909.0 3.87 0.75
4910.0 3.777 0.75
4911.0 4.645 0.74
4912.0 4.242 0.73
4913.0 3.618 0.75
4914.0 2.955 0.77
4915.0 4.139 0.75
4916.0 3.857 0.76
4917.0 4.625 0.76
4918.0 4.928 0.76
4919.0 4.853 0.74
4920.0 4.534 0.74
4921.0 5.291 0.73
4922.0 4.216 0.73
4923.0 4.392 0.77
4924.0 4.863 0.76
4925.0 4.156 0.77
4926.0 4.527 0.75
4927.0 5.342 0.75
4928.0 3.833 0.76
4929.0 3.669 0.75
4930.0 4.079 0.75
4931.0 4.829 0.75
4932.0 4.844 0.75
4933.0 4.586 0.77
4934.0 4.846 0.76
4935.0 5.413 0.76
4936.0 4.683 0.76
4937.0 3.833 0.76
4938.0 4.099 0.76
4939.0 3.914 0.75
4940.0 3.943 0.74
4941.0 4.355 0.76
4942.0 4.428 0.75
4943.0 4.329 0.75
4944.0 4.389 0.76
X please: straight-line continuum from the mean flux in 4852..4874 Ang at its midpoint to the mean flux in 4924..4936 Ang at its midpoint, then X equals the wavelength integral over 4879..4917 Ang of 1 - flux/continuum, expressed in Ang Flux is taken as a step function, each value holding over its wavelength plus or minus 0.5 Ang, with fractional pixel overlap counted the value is 2.1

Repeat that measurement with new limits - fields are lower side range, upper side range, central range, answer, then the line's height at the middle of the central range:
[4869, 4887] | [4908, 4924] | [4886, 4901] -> 1.1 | 4.25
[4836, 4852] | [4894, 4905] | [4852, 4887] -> 1.1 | 4.22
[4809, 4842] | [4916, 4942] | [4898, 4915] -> 1.1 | 4.51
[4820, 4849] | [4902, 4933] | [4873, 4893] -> 1.4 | 4.41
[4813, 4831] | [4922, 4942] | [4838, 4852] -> 0.9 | 4.62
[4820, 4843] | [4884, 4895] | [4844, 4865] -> 0.9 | 4.3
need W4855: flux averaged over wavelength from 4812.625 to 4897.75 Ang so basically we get 4.22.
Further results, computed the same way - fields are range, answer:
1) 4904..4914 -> 4.12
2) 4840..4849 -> 4.45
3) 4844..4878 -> 4.11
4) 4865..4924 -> 4.15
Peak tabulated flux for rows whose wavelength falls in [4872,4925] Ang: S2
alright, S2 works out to 5.291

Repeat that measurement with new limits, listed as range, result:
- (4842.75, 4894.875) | 5.339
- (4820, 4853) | 5.879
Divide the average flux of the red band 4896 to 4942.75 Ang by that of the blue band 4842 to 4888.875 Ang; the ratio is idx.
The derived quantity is 1.06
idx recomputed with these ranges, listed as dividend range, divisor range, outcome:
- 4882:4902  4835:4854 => 0.94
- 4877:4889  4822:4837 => 0.90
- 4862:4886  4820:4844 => 0.92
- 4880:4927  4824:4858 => 0.99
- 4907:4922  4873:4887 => 1.03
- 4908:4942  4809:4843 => 0.95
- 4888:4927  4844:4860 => 1.03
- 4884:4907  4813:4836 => 0.90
